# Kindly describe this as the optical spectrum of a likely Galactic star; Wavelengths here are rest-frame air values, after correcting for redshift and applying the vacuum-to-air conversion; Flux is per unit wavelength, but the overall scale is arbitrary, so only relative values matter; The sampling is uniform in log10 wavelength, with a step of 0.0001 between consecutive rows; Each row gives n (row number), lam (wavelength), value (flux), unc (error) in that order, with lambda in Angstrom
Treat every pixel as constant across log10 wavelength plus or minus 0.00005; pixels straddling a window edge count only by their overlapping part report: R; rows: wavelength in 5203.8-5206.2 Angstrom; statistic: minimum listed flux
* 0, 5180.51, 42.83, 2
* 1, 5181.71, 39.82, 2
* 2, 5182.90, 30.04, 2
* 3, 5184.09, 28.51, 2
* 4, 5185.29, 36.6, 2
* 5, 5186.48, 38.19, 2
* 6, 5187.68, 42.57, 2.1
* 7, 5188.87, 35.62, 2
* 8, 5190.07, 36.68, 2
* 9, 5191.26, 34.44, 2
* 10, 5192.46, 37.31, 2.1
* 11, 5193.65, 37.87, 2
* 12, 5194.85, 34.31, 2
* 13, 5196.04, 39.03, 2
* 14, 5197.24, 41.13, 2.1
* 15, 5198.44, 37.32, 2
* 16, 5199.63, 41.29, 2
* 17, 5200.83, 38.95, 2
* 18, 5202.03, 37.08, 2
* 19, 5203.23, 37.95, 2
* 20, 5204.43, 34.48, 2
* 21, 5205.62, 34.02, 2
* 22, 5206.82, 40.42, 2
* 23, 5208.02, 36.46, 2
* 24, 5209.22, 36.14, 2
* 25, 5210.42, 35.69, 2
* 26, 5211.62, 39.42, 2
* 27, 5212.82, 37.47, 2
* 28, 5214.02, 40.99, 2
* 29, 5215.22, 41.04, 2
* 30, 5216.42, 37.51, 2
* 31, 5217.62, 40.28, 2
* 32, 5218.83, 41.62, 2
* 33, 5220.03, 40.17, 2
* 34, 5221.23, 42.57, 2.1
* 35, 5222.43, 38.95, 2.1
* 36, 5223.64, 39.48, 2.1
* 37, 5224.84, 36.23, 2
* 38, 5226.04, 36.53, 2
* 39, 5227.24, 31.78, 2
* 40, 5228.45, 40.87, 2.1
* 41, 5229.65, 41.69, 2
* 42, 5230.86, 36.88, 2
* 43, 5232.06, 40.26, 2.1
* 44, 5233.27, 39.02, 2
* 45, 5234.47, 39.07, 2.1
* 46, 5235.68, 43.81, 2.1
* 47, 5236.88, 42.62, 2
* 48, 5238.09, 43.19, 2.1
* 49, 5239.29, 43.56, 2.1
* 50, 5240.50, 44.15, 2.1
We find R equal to 34.02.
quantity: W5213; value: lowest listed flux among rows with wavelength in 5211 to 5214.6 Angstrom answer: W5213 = 37.47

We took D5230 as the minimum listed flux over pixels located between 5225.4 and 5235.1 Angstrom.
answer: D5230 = 31.78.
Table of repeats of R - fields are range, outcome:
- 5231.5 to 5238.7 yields 39.02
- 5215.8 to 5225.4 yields 36.23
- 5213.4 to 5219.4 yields 37.51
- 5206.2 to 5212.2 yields 35.69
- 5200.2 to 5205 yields 34.48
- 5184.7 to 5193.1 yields 34.44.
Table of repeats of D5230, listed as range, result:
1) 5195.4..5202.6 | 37.08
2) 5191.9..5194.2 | 37.31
